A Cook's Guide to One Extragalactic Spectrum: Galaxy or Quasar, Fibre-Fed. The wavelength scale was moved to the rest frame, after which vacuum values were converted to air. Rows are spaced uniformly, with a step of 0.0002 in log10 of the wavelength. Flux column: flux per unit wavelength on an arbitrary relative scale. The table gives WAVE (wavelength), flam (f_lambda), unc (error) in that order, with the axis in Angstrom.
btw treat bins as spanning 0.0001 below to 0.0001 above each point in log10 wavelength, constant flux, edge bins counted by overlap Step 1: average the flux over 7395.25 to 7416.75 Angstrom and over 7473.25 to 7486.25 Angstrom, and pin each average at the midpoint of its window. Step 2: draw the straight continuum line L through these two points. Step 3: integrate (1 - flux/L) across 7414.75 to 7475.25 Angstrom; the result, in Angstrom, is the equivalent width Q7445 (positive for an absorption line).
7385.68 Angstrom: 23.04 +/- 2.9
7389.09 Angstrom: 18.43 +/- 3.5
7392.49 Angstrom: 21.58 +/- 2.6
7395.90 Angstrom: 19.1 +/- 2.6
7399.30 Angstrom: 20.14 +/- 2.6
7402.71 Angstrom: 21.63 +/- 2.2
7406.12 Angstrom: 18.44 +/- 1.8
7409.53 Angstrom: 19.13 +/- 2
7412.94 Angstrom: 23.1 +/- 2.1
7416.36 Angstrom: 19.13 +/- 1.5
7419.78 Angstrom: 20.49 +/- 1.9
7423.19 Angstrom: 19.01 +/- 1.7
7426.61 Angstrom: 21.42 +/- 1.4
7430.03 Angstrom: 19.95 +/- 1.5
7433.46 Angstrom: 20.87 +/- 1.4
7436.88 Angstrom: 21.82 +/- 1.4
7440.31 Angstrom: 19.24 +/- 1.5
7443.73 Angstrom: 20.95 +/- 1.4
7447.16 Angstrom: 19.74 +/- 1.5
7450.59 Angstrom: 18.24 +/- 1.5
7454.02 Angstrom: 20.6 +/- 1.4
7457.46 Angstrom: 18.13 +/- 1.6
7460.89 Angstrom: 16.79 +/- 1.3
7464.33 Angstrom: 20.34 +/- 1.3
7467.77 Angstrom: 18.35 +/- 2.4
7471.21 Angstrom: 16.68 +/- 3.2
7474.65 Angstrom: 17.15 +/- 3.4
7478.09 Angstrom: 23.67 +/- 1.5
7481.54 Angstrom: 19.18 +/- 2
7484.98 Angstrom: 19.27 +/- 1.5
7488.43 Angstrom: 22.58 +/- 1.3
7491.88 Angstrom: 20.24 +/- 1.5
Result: 1.9 Angstrom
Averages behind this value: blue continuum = 20.2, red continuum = 19.9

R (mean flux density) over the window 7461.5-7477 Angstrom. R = 18.3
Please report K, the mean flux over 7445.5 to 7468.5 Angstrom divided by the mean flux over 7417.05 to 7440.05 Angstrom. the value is 0.92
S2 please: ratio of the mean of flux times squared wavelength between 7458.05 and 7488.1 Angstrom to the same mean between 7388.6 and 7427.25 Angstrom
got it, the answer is 0.96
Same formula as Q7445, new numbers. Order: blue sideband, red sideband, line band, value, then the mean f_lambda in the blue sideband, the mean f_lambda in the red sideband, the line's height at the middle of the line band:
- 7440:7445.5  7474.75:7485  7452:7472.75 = 1.90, 20.3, 20.4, 20.4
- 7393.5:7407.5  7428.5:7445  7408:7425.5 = 0.00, 19.9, 20.6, 20.2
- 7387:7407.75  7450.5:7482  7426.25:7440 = -0.97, 19.9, 18.9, 19.4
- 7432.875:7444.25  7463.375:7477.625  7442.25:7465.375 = 0.52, 20.7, 18.5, 19.6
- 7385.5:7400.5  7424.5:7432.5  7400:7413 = 0.08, 20.2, 20.6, 20.4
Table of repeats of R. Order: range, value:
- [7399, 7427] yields 20.2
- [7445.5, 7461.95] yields 18.8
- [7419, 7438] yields 20.6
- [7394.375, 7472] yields 19.7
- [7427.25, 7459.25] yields 20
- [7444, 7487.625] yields 19.2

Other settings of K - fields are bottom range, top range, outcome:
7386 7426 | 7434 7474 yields 0.95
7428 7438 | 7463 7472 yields 0.89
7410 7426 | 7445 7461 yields 0.93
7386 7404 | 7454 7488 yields 0.94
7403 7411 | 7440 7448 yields 1.04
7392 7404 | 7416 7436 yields 0.99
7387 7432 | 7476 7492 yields 1.04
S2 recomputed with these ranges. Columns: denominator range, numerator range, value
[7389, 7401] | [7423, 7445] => 1.04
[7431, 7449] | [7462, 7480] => 0.94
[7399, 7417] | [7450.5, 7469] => 0.94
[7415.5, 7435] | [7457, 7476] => 0.90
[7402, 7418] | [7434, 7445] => 1.03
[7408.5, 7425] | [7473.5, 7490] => 1.03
